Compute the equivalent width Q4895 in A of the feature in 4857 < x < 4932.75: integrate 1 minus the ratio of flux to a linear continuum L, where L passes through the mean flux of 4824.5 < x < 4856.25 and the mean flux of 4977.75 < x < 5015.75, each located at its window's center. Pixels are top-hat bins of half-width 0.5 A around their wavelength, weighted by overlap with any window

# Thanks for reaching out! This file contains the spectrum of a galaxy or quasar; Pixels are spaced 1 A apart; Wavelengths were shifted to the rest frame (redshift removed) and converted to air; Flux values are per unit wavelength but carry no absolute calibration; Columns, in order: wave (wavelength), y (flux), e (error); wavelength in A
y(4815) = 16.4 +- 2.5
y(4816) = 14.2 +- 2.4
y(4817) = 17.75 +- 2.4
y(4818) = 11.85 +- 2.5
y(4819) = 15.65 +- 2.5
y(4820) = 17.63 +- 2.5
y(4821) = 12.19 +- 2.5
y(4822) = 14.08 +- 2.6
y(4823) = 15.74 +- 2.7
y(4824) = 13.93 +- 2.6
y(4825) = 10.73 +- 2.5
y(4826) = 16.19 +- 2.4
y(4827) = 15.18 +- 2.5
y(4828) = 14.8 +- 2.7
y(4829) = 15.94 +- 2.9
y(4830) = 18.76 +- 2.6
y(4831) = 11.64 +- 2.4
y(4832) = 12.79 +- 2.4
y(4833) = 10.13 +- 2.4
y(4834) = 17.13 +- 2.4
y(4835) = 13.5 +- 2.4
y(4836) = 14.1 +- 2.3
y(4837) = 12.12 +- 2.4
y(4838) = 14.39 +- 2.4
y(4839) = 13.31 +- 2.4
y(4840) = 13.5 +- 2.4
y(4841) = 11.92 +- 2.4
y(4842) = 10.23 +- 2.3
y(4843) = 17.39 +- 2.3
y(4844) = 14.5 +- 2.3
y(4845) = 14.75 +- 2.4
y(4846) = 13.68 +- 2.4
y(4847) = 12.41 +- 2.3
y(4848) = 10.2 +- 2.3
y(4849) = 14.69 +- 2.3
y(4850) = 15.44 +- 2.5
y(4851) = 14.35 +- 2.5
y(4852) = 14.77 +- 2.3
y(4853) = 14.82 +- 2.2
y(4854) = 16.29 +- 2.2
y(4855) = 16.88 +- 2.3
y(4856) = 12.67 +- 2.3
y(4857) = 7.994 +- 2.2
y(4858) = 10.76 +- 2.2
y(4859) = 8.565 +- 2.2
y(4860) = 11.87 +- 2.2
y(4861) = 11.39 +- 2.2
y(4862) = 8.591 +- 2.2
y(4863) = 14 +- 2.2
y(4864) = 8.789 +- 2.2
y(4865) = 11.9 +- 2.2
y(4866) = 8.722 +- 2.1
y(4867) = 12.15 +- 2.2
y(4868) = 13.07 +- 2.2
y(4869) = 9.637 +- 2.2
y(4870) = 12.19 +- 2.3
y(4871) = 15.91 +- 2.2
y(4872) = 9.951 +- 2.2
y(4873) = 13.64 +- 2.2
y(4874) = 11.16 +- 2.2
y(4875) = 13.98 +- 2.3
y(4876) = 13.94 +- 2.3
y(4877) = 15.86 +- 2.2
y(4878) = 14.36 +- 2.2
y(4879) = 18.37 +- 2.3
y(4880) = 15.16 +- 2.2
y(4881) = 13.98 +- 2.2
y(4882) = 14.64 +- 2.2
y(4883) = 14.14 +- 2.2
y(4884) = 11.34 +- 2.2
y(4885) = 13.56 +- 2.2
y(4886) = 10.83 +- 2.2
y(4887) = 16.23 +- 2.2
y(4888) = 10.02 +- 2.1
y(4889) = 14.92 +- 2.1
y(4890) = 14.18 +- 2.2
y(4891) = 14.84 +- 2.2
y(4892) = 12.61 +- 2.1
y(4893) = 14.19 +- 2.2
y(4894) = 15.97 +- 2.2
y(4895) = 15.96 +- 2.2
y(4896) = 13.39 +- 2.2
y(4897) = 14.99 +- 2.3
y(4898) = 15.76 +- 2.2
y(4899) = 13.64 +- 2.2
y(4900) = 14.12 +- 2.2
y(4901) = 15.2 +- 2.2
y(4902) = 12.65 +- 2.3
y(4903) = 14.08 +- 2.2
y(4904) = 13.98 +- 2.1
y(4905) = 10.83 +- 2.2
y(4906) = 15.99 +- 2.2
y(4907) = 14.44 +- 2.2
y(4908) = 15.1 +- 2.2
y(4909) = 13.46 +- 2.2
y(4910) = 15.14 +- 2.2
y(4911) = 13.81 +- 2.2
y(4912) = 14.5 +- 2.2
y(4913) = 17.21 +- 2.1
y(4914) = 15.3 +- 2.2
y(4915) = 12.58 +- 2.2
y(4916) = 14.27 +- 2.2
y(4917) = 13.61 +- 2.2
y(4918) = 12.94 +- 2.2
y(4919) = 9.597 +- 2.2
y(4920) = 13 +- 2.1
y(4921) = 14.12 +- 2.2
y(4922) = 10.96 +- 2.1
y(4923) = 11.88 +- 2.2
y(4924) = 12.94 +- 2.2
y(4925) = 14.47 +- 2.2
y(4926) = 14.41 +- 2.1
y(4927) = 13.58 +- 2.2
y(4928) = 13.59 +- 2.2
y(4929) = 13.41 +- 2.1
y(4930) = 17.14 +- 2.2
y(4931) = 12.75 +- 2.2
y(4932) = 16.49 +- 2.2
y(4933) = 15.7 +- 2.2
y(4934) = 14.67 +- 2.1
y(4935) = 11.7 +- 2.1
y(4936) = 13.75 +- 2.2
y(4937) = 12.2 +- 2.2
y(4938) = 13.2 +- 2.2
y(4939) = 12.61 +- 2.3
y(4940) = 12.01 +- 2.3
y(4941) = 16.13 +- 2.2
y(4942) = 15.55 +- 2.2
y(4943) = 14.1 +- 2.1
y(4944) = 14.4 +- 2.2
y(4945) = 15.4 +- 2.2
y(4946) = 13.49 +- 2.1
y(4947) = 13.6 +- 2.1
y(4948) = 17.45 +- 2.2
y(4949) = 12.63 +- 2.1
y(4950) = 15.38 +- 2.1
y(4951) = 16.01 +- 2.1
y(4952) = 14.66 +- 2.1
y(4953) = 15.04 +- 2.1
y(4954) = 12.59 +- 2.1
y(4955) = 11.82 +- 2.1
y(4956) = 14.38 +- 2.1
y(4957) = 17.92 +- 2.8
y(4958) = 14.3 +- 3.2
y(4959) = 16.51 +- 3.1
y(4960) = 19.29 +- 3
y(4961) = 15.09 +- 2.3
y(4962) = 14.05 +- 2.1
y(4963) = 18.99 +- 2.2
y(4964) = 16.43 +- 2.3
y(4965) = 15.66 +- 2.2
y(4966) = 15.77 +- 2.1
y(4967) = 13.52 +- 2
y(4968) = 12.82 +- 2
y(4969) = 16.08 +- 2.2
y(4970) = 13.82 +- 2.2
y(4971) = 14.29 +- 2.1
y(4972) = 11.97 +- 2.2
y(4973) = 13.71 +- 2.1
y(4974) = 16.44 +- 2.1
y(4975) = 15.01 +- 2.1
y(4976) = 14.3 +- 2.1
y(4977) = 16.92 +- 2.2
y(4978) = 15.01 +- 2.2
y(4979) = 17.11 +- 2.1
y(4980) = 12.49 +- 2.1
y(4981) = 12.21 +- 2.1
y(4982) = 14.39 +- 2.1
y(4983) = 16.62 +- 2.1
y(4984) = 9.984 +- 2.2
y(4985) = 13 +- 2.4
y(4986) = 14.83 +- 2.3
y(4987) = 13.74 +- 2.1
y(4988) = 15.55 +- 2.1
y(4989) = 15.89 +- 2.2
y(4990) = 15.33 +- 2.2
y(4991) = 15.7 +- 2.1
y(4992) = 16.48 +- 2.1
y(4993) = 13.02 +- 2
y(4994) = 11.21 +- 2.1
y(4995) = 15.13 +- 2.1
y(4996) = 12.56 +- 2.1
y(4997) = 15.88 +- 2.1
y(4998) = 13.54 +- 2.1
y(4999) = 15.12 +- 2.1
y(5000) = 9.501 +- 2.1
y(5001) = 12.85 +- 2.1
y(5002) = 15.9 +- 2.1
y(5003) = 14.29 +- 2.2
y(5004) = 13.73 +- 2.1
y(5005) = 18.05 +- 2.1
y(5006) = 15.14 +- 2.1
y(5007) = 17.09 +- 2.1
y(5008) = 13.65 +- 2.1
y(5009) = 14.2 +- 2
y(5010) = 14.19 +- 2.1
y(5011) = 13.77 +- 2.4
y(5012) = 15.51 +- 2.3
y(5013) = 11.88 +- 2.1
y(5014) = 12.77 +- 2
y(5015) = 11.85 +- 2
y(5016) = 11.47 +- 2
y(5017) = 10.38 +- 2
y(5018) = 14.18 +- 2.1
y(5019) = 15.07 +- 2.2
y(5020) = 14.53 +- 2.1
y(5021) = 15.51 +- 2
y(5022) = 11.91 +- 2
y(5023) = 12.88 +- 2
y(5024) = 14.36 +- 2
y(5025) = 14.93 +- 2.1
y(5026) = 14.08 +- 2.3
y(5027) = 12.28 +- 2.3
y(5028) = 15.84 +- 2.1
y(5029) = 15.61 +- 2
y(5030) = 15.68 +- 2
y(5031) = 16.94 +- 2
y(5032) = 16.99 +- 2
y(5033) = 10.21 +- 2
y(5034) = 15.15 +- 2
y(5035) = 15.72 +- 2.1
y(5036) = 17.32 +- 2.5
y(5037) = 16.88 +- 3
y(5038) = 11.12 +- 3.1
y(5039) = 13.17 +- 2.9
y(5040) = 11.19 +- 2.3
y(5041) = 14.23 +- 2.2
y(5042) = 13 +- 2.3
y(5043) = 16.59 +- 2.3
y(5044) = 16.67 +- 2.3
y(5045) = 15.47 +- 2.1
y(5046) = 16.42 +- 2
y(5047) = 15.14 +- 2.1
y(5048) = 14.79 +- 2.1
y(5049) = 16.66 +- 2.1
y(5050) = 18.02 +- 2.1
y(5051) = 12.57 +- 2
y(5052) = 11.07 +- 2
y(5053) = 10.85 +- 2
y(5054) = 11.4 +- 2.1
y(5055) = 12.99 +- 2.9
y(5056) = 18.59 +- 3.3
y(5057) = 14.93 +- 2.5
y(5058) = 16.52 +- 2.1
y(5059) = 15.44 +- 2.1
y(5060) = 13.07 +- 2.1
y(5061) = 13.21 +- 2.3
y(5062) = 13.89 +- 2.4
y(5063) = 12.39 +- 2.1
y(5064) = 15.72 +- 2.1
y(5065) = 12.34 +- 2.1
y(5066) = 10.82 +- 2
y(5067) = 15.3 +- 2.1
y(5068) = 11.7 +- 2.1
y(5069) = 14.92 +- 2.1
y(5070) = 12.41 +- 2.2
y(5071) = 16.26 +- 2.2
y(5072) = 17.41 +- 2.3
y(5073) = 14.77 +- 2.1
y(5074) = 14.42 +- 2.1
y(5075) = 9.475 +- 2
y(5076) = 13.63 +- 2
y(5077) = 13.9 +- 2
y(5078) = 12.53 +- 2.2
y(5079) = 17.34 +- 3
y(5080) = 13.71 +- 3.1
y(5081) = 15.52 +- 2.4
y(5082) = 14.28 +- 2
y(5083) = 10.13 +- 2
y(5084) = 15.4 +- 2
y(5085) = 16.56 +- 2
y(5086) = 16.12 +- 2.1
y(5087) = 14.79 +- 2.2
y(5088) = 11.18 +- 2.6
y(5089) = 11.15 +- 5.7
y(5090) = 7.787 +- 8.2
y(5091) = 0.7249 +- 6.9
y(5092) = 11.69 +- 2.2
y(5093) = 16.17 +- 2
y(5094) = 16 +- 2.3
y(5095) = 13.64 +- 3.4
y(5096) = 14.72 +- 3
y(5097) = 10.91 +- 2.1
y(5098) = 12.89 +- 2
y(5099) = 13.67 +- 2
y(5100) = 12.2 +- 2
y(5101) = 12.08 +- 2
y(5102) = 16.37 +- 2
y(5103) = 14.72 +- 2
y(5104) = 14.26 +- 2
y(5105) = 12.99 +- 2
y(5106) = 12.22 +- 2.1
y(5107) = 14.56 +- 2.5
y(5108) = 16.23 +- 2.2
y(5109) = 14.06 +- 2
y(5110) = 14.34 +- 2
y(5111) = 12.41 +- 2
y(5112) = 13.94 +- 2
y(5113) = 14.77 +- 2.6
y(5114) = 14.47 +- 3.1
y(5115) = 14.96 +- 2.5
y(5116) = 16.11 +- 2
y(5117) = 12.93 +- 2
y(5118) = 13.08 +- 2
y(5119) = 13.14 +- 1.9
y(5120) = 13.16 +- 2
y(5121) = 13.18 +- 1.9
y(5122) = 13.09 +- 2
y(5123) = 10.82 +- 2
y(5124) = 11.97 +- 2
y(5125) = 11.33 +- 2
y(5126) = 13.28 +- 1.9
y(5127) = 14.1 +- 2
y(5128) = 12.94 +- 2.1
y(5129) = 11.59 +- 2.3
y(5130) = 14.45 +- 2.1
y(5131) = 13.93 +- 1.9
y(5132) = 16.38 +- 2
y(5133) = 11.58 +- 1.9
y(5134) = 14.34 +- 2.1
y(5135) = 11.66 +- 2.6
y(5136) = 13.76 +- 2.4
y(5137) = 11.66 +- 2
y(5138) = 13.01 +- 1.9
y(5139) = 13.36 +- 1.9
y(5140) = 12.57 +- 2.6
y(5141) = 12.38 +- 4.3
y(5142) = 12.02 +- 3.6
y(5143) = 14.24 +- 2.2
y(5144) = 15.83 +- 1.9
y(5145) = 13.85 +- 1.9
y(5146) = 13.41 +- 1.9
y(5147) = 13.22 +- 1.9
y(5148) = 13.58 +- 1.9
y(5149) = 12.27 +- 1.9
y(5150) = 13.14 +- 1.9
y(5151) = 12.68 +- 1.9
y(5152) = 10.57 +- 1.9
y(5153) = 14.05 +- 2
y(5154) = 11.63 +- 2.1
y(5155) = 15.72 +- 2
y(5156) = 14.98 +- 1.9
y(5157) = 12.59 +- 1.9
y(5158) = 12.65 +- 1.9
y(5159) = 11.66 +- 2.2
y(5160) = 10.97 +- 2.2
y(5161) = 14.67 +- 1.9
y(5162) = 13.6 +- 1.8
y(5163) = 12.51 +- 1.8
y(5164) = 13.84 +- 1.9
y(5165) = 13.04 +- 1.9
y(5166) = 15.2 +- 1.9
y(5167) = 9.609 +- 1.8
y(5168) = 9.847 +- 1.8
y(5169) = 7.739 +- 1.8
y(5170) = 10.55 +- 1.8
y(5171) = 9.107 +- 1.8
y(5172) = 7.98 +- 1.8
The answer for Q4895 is 3.7 A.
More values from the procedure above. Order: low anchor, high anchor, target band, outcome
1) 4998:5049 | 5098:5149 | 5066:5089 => -0.29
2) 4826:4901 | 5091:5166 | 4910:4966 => -3.98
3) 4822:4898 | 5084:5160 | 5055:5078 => -1.43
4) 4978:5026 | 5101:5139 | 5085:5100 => 1.39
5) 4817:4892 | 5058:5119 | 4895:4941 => -1.33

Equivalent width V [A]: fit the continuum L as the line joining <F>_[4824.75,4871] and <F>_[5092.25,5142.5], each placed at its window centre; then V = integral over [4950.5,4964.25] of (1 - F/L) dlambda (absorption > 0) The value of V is -2.3 A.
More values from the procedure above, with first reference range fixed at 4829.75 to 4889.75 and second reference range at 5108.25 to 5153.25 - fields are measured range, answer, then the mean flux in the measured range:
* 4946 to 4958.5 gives -1.4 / 14.6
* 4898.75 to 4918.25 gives -1.5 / 14.2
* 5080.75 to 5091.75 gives 1.0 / 12.1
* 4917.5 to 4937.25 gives -0.5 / 13.5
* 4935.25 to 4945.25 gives -0.5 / 13.8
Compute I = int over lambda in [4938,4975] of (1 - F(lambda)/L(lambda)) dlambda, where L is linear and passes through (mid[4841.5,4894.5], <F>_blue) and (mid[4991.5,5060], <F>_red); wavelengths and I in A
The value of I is -2.8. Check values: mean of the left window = 13.1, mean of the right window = 14.3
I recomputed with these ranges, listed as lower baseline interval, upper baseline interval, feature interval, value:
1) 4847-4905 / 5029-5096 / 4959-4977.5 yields -2.2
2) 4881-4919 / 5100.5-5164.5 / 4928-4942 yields -0.1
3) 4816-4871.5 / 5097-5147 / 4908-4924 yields -0.2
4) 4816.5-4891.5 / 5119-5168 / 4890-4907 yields -1.1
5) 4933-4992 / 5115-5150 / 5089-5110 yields 0.9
